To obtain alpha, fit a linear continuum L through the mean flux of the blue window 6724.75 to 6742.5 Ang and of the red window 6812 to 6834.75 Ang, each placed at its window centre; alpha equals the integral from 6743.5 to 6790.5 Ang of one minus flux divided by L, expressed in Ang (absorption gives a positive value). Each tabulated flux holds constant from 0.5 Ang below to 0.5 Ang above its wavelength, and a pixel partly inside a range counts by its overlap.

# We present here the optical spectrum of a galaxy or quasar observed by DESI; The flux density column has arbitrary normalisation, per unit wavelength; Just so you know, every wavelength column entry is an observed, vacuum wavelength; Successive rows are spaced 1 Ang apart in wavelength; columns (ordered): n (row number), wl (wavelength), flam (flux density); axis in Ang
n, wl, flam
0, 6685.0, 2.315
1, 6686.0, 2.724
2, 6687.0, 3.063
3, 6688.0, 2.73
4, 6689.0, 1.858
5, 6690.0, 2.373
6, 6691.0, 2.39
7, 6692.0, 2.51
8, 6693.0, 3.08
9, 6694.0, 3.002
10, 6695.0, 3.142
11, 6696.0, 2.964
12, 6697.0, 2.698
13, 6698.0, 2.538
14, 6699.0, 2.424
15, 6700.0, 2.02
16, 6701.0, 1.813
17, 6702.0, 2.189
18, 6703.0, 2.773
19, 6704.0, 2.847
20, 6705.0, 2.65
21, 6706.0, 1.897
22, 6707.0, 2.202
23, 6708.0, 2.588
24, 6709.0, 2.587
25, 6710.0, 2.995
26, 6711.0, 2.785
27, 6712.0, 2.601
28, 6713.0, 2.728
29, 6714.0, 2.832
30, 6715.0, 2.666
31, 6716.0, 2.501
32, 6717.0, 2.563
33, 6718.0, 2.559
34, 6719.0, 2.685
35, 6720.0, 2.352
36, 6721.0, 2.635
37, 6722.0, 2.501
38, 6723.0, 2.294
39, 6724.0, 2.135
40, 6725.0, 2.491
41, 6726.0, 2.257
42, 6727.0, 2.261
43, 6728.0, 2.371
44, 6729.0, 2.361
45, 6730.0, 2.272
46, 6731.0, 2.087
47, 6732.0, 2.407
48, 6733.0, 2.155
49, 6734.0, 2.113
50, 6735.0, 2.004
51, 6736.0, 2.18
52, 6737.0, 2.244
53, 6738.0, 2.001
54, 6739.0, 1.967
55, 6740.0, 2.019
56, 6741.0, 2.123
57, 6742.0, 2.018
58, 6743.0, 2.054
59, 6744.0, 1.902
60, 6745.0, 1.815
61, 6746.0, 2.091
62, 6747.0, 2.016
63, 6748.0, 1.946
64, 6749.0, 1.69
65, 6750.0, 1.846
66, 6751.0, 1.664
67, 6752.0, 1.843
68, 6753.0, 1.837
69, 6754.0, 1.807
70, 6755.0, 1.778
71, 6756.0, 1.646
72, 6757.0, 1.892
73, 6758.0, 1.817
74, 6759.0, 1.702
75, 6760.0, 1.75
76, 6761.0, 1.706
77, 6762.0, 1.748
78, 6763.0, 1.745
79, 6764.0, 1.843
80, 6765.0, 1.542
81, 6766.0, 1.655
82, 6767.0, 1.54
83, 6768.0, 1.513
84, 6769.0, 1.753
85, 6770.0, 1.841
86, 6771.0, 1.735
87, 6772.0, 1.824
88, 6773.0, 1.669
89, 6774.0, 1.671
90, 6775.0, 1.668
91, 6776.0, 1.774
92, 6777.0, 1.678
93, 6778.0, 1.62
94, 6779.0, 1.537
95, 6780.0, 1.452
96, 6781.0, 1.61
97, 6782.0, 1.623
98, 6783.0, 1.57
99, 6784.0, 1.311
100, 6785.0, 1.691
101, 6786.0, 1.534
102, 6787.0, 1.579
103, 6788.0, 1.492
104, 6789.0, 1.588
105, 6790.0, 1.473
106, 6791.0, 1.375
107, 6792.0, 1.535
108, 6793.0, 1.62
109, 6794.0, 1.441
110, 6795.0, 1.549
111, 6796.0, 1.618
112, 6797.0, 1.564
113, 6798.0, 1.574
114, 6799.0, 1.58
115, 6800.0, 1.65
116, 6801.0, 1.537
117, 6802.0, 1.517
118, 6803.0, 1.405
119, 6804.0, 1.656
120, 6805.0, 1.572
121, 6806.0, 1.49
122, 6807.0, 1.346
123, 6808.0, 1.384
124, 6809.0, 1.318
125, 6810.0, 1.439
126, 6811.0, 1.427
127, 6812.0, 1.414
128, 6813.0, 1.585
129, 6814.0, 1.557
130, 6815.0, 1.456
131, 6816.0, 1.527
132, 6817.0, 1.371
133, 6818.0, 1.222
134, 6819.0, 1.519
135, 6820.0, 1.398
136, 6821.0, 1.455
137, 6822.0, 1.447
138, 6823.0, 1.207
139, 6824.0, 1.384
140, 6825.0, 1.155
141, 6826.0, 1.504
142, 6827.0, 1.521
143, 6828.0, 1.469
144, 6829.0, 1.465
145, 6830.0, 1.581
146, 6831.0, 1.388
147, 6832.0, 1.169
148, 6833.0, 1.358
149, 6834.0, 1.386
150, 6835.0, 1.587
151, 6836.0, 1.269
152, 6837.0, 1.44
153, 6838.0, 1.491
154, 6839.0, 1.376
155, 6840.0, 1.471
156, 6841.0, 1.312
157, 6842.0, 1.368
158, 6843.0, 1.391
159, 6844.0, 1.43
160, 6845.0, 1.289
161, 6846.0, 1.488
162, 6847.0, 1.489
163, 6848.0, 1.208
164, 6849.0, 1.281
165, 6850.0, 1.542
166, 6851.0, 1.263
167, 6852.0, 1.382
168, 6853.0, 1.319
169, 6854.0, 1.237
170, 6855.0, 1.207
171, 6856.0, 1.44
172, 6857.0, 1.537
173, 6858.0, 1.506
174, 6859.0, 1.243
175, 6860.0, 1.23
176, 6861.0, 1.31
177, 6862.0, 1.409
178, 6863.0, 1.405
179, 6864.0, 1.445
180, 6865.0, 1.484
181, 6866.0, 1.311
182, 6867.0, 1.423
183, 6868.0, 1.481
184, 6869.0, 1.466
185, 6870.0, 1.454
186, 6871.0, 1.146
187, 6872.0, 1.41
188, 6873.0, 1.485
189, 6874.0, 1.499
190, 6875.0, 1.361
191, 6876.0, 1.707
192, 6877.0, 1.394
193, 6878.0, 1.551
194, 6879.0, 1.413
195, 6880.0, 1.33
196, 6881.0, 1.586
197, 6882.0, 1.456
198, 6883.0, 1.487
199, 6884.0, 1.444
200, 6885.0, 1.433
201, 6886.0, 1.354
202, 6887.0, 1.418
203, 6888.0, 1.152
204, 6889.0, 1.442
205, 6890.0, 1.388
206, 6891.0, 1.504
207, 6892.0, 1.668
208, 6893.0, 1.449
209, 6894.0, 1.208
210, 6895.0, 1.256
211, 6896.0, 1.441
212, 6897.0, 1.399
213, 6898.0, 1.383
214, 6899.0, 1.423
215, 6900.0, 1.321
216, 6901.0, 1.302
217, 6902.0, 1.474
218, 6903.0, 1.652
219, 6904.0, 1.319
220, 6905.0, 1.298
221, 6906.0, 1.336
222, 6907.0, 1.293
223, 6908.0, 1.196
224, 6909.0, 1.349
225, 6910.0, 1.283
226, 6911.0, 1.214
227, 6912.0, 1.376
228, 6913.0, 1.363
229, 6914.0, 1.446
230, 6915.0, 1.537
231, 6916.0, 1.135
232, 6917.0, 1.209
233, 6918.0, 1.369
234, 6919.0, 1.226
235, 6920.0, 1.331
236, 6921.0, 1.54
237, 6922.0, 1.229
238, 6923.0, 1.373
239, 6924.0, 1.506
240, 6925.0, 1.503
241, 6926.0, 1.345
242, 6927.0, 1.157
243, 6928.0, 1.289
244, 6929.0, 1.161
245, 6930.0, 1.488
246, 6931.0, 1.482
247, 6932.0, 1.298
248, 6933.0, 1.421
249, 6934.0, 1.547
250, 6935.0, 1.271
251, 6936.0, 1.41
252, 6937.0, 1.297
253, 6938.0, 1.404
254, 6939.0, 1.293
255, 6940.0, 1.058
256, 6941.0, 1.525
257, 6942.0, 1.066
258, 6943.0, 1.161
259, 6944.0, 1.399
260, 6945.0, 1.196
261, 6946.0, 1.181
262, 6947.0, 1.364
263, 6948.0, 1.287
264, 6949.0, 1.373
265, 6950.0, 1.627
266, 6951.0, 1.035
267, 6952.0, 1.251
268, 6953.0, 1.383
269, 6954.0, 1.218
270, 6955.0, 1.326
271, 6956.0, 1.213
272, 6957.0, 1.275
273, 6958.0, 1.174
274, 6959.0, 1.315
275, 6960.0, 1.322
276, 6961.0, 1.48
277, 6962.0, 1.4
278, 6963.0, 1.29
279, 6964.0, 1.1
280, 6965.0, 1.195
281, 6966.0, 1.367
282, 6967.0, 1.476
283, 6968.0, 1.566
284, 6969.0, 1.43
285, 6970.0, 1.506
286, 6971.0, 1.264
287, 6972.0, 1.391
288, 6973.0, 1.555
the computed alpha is 4.8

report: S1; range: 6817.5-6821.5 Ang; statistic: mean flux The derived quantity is 1.4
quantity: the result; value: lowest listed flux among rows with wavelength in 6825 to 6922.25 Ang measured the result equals 1.135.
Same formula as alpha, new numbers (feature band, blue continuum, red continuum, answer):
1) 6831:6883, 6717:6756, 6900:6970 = 7.7 Ang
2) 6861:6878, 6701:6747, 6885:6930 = 1.4 Ang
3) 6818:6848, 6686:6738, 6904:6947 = 6.9 Ang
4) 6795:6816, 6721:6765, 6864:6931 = 3.0 Ang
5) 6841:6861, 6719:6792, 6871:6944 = 2.6 Ang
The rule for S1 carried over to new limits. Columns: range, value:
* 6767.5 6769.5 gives 1.63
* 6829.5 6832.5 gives 1.38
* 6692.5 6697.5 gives 2.98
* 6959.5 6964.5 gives 1.32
